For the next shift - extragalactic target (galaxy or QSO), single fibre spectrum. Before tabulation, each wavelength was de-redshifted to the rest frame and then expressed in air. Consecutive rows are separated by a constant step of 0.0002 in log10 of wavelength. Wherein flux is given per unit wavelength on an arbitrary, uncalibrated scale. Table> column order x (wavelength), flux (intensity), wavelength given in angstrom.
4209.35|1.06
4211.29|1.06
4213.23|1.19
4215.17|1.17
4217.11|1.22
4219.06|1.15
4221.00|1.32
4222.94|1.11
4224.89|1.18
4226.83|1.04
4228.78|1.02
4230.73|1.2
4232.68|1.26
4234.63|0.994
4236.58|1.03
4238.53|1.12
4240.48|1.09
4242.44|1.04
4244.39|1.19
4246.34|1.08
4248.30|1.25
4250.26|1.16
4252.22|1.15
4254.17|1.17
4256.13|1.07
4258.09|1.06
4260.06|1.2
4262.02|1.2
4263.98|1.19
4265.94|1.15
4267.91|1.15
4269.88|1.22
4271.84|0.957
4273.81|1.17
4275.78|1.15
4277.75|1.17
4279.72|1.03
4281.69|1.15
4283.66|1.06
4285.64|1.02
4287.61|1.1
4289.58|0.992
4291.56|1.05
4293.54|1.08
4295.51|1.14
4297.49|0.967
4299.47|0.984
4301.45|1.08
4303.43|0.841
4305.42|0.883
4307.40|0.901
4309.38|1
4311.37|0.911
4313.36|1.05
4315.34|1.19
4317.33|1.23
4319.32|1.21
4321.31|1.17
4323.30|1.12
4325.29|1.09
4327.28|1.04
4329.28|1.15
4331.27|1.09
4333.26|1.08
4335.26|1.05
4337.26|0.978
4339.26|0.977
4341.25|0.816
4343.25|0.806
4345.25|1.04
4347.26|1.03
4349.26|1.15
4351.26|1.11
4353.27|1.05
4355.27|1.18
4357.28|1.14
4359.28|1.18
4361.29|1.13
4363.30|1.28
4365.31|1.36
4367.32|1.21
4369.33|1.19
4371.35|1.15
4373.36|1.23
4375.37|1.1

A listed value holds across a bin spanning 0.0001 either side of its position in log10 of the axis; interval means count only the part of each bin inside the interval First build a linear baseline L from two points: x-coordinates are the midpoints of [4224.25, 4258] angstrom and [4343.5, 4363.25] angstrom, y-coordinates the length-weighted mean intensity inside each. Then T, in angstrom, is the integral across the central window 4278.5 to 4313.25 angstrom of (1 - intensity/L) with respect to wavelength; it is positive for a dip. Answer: 3.1 angstrom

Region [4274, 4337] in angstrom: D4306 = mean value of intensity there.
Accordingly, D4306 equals 1.06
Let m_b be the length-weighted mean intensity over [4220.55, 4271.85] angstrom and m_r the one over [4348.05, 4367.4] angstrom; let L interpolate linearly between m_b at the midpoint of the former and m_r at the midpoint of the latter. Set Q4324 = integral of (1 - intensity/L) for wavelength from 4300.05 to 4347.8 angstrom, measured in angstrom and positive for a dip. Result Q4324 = 5.48 angstrom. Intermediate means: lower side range 1.13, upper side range 1.18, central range 1.03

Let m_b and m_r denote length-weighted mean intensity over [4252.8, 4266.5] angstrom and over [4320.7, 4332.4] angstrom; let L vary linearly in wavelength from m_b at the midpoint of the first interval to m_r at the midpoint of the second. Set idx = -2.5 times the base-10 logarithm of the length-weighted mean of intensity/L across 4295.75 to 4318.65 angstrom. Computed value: 0.112 mag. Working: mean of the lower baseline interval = 1.15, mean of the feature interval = 1.01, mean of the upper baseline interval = 1.11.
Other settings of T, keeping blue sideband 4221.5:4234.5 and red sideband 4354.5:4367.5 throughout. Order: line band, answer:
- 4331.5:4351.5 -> 3.3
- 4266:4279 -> 0.3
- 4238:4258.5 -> 0.3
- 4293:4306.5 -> 2.1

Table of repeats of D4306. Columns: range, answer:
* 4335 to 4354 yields 0.998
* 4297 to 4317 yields 0.989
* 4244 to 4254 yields 1.17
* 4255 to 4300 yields 1.1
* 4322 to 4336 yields 1.09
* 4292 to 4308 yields 0.989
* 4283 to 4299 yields 1.05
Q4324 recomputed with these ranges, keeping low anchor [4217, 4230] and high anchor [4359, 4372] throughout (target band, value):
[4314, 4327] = 0.39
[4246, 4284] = 0.86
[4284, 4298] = 1.49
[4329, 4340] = 1.39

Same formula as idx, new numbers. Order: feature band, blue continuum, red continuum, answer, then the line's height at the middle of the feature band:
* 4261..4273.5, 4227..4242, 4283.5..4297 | -0.07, 1.07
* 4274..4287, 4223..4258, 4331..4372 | 0.01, 1.11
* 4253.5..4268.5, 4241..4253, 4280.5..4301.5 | -0.03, 1.11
